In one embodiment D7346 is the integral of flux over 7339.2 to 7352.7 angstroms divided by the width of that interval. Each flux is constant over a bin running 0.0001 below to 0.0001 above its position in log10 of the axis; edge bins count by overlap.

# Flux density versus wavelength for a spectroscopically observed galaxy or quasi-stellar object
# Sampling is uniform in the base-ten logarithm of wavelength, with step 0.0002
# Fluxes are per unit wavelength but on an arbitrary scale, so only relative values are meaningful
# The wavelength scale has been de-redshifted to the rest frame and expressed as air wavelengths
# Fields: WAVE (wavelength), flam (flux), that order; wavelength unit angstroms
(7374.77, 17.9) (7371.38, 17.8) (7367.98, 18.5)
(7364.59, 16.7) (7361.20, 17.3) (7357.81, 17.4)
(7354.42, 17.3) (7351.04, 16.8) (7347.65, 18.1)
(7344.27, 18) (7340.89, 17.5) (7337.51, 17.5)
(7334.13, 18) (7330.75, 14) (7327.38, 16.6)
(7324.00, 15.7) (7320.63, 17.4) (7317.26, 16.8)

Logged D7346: 17.6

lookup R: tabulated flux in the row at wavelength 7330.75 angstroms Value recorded 14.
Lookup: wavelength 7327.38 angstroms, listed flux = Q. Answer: 16.6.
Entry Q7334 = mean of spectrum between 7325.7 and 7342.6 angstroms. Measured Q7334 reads 16.7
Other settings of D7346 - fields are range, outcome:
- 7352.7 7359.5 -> 17.4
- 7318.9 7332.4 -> 15.9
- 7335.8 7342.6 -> 17.5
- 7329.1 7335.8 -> 16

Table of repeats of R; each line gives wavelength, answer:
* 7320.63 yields 17.4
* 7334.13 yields 18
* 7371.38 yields 17.8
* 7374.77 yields 17.9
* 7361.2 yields 17.3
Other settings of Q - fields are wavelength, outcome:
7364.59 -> 16.7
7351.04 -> 16.8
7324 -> 15.7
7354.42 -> 17.3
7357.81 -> 17.4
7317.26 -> 16.8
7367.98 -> 18.5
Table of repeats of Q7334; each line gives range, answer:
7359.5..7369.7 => 17.5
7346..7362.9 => 17.4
